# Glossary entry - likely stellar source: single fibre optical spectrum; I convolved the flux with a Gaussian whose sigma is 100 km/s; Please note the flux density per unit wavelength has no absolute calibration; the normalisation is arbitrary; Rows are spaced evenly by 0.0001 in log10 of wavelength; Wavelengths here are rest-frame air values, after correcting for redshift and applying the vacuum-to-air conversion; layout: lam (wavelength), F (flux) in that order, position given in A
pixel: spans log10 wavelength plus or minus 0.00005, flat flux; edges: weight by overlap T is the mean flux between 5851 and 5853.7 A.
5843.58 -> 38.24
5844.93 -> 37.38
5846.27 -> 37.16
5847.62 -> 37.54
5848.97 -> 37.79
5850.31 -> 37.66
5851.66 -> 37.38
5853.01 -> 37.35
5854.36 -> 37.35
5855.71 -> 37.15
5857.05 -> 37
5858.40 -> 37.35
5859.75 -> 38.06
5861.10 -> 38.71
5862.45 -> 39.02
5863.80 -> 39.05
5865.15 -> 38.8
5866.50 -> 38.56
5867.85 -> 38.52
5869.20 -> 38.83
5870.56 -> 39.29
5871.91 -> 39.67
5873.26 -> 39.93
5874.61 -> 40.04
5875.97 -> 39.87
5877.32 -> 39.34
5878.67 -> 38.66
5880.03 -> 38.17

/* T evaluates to 37.3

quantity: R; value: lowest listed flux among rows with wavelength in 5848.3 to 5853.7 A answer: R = 37.35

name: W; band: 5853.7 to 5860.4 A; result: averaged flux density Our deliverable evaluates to 37.4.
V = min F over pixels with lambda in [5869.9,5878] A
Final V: 39.29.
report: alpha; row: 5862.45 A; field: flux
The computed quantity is 39.02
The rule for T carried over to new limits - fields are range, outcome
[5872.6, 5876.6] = 39.9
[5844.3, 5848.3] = 37.4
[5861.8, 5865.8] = 39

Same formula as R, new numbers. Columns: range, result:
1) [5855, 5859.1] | 37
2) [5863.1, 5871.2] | 38.52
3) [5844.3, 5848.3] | 37.16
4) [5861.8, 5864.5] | 39.02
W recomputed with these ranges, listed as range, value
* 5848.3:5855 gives 37.5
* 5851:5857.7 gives 37.3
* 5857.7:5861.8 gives 38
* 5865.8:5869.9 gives 38.6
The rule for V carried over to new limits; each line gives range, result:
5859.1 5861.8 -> 38.06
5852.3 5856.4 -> 37.15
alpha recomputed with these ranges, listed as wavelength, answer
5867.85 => 38.52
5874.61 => 40.04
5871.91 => 39.67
